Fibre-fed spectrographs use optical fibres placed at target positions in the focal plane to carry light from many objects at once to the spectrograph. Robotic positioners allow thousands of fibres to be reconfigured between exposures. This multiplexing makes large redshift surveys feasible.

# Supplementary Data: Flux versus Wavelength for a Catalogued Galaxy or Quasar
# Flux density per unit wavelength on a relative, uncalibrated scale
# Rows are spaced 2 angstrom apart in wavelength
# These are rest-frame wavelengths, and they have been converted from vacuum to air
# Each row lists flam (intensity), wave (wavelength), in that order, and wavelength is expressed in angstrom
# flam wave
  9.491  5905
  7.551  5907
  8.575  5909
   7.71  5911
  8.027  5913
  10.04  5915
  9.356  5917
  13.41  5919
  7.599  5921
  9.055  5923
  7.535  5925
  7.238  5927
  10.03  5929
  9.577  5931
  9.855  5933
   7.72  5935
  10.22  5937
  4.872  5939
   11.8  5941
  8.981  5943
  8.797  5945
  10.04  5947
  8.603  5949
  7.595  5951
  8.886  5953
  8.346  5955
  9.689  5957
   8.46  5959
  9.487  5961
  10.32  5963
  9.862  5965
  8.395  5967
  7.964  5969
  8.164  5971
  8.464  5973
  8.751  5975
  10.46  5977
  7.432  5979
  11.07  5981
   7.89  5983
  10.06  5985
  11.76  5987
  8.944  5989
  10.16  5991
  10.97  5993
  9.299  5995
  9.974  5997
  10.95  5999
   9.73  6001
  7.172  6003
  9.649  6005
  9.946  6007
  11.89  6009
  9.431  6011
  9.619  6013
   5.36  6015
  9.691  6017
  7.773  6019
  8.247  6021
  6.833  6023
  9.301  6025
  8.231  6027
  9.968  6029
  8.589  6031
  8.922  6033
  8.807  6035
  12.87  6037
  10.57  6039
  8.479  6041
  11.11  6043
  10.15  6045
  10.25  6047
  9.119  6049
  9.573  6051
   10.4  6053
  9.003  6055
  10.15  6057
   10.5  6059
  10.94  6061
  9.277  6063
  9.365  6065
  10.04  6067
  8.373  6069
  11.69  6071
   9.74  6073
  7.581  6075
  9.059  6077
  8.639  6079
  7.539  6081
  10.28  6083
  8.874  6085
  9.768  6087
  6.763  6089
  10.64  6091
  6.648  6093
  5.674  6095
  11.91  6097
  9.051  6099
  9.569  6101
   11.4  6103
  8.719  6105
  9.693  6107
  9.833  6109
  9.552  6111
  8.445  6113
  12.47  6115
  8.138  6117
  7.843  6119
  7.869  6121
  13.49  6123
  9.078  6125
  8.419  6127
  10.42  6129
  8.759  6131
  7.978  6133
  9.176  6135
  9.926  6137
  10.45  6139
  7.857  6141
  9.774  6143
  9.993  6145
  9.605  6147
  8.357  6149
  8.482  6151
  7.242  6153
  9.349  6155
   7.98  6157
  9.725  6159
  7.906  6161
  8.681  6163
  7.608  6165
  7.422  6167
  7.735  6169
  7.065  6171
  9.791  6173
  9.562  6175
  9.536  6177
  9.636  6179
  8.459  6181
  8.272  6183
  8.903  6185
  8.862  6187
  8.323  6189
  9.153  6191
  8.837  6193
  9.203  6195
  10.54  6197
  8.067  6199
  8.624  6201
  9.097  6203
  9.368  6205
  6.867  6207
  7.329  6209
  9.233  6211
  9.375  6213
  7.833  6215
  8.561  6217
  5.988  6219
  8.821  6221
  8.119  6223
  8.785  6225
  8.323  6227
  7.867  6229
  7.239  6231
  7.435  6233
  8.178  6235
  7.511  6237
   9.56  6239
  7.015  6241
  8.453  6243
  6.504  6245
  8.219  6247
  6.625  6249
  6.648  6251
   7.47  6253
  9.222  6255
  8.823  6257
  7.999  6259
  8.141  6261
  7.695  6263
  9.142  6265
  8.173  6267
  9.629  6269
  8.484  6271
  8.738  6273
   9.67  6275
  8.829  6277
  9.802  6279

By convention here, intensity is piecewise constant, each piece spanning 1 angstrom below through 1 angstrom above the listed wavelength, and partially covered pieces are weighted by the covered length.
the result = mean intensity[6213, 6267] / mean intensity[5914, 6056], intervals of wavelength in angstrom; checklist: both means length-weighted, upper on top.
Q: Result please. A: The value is 0.86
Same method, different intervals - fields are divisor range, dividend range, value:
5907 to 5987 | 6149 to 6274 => 0.93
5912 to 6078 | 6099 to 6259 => 0.93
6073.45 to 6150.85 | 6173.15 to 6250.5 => 0.91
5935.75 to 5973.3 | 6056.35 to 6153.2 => 1.05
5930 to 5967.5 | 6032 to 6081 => 1.08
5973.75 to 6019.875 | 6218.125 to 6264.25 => 0.83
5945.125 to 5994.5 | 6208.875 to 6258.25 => 0.86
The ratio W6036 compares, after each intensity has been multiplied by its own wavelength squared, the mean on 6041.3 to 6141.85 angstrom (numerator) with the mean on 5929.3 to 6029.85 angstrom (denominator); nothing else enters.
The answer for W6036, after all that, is 1.07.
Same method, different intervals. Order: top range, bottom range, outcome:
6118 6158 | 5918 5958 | 1.08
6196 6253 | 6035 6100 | 0.89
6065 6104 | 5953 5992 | 1.03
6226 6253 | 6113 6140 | 0.84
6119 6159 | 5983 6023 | 1.02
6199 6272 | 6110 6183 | 0.93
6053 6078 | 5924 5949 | 1.14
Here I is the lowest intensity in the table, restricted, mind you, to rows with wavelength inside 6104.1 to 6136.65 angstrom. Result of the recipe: 7.843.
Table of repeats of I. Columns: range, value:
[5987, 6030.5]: 5.36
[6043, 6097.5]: 5.674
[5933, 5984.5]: 4.872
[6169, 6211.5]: 6.867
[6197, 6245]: 5.988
